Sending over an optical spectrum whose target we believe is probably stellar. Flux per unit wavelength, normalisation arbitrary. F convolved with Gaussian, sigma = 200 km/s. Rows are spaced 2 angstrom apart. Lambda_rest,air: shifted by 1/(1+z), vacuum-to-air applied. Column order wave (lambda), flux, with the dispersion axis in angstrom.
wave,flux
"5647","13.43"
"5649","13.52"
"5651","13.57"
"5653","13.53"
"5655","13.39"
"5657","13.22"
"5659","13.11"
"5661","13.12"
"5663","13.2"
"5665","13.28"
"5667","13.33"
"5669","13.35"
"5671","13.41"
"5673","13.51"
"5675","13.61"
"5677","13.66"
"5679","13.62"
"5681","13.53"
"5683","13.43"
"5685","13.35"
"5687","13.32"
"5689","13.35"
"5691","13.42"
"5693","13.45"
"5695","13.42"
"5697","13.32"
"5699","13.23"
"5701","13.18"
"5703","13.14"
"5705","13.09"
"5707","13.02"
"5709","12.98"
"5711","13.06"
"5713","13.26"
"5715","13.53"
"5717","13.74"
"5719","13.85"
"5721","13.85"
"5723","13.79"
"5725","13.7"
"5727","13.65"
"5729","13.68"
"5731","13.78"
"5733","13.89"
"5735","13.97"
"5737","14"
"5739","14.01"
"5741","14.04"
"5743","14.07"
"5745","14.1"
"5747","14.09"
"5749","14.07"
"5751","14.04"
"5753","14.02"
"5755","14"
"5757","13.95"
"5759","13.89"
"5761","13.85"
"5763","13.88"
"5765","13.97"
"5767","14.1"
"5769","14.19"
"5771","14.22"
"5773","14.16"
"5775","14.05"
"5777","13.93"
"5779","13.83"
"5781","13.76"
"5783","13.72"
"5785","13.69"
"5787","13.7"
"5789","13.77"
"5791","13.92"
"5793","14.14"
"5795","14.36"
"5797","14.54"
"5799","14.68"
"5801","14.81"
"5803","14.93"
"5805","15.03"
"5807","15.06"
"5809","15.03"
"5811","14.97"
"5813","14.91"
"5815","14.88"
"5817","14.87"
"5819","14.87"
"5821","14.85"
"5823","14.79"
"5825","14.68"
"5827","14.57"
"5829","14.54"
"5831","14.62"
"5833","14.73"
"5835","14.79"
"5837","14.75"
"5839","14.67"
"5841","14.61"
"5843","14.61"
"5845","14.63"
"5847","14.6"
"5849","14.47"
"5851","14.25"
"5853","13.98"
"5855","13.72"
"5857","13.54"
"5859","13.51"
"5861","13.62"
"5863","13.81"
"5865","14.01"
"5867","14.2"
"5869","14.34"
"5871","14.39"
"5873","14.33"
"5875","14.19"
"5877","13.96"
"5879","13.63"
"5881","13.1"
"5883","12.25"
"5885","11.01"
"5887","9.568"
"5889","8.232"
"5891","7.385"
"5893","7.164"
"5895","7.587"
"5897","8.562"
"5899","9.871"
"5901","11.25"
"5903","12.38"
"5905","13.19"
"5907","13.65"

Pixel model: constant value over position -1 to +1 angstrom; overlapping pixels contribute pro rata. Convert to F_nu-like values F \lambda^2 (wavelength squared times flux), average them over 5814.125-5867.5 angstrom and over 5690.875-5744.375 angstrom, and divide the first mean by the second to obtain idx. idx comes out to 1.1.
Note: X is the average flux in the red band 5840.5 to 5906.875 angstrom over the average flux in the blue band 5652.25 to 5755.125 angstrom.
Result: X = 0.9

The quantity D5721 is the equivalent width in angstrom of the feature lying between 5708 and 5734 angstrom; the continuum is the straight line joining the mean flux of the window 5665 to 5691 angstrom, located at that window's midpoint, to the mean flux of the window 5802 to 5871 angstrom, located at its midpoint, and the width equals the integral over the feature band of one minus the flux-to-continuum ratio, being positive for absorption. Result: 0.26 angstrom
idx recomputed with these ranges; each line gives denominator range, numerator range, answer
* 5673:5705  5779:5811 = 1.11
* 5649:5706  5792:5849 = 1.16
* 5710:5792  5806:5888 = 1.05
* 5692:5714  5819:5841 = 1.16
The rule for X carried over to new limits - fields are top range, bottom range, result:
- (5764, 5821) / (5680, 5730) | 1.07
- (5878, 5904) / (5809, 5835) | 0.69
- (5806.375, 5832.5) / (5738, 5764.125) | 1.06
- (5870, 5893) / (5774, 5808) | 0.83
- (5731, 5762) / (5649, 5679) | 1.04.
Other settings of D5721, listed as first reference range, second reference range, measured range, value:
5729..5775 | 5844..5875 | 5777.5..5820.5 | -1.2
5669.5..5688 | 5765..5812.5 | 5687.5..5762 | 0.9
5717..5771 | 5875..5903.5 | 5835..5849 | -3.6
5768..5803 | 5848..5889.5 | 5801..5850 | -3.7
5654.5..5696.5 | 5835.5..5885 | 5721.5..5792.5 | -1.4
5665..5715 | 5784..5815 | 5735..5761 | -0.1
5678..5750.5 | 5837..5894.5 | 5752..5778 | -1.2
